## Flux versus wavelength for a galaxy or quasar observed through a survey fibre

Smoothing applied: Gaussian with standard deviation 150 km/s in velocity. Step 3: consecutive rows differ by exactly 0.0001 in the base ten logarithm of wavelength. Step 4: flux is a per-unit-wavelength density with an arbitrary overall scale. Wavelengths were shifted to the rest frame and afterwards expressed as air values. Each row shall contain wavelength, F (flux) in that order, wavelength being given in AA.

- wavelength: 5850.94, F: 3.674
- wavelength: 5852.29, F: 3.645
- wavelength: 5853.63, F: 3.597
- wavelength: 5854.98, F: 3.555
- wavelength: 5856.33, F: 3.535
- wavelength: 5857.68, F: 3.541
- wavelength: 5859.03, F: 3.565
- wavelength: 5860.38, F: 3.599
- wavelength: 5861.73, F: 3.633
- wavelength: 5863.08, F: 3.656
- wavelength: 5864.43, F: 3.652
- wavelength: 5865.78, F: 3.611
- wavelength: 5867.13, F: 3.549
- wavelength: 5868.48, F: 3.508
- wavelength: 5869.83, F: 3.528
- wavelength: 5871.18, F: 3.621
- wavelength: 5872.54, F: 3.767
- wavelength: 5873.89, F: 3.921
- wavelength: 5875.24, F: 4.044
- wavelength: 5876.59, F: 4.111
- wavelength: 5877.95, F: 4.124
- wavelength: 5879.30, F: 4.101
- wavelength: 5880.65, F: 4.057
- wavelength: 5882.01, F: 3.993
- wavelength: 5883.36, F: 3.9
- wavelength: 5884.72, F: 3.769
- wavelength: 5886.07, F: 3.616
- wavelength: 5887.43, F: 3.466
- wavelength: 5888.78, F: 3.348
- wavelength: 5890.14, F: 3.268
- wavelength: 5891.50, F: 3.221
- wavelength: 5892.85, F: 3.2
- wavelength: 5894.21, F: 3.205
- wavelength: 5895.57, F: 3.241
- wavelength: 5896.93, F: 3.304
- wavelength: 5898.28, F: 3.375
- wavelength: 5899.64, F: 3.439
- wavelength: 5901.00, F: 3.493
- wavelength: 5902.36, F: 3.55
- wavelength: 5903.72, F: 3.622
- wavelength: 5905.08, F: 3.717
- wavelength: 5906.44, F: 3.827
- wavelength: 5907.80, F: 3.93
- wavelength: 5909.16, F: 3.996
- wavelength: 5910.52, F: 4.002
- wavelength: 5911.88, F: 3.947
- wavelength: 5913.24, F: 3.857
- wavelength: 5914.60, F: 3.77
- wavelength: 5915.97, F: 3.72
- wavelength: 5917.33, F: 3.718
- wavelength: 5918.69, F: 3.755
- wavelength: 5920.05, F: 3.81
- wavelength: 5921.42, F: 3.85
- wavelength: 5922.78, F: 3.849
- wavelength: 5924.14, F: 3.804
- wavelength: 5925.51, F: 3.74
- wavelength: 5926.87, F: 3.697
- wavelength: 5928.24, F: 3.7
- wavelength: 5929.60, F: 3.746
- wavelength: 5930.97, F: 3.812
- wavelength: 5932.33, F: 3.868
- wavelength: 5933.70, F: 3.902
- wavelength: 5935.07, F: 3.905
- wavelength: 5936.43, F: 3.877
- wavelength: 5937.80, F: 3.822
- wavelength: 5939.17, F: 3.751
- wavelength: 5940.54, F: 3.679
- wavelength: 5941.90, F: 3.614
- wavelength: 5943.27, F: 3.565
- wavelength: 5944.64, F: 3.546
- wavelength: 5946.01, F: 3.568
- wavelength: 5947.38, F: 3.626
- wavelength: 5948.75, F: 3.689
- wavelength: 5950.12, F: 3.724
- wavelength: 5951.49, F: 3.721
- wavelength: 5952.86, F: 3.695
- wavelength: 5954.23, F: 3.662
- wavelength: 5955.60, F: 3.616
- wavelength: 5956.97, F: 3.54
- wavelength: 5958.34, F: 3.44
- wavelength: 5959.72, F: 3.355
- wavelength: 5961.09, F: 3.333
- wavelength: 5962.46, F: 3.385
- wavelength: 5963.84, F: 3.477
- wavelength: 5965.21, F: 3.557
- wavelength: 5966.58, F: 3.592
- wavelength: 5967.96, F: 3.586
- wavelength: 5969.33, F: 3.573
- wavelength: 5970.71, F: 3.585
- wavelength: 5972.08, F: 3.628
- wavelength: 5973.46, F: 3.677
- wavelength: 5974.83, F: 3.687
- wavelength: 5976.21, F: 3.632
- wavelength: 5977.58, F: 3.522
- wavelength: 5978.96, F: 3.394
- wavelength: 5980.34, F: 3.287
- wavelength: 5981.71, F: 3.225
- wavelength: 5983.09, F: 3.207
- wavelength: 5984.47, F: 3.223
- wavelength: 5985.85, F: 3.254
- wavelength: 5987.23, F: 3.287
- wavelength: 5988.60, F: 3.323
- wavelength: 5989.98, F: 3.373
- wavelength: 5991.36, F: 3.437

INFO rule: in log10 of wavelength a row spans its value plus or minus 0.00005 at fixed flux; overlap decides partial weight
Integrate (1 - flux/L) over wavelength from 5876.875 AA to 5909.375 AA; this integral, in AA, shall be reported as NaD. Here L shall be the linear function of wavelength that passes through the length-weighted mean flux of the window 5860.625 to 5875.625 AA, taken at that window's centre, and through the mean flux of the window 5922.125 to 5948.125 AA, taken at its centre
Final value 0.7 AA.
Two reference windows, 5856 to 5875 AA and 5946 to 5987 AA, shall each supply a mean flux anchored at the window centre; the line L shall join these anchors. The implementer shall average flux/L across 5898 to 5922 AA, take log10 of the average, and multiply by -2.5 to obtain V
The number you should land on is -0.05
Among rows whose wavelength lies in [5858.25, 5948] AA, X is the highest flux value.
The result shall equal 4.124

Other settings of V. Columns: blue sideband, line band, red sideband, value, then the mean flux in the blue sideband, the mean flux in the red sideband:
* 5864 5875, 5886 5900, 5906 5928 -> 0.130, 3.66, 3.83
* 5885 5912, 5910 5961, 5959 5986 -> -0.067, 3.53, 3.46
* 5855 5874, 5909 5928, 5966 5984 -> -0.076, 3.61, 3.5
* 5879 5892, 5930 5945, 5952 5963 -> -0.062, 3.67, 3.51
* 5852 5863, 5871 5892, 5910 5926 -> -0.029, 3.59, 3.82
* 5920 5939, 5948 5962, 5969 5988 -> 0.013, 3.81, 3.44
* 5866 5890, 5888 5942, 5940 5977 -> 0.003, 3.77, 3.58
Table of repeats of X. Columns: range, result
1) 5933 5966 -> 3.905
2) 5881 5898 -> 3.993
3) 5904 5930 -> 4.002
